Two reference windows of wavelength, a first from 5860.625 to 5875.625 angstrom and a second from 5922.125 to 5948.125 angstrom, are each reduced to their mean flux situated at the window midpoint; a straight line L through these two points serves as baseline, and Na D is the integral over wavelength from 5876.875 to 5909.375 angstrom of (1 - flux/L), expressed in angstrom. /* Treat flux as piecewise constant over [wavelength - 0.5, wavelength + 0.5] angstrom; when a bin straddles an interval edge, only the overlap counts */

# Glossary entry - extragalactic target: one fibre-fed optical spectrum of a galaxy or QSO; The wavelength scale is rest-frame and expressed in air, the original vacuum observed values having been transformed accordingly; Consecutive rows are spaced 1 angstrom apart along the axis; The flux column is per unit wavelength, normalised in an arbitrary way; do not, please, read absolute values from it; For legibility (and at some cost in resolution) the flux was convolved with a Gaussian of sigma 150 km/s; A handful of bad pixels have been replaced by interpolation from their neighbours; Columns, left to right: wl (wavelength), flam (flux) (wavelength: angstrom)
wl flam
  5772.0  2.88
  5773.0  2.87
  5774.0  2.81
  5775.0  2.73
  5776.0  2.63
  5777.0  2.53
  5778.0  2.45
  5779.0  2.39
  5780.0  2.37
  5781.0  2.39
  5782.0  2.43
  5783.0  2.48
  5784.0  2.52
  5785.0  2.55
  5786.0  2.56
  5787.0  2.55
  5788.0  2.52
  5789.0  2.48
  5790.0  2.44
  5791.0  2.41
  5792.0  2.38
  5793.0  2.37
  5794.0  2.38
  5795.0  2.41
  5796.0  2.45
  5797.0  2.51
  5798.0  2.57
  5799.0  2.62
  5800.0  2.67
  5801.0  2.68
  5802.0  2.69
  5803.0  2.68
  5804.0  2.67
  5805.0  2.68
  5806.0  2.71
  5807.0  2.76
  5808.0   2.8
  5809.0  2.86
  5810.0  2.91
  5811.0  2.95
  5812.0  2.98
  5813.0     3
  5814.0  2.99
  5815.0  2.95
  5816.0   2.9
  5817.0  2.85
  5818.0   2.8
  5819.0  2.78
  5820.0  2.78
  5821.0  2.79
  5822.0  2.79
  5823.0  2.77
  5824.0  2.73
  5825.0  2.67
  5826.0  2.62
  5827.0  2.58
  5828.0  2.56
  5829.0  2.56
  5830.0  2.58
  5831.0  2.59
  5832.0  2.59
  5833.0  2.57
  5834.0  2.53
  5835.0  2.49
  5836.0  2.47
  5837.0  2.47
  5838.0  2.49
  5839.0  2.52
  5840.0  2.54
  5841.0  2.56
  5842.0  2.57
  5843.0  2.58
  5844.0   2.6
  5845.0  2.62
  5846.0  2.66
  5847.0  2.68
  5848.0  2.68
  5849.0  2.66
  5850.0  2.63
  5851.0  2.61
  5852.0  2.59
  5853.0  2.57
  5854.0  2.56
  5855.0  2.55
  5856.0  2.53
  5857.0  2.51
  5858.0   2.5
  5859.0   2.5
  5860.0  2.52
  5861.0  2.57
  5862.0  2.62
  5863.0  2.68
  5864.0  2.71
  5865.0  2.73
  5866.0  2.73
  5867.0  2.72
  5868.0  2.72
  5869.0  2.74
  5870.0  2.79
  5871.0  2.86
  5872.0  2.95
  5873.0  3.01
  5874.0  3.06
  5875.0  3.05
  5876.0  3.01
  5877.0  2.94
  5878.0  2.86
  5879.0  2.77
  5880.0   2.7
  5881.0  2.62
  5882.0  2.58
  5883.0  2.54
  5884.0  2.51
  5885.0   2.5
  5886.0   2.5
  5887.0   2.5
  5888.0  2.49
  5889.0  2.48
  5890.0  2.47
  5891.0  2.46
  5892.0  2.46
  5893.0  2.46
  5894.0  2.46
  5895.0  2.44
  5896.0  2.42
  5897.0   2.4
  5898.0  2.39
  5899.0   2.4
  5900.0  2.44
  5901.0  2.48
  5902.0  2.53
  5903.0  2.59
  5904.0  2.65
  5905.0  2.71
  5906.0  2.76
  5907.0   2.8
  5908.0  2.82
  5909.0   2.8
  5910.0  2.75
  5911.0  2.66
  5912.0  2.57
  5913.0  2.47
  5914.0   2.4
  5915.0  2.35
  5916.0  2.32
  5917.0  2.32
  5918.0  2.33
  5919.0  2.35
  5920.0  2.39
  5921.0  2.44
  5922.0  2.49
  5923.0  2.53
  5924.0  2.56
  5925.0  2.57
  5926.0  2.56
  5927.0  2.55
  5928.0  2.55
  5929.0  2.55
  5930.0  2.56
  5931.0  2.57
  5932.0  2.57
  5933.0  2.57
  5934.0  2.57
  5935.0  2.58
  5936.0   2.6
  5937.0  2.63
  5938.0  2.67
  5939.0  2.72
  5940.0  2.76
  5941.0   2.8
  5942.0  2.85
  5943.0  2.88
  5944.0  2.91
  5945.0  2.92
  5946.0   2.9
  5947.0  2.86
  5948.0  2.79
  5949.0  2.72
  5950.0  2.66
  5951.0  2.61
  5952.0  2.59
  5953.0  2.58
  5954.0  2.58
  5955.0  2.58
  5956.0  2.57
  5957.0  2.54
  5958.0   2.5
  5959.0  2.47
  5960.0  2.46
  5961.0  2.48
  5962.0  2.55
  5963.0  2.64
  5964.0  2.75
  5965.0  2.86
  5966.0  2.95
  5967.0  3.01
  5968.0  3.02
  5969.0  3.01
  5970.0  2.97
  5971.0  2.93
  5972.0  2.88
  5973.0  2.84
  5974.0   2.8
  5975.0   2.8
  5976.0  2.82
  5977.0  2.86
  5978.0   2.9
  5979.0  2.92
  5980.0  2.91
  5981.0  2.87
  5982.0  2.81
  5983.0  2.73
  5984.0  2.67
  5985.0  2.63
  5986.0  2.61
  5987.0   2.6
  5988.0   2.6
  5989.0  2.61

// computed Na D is 2.2 angstrom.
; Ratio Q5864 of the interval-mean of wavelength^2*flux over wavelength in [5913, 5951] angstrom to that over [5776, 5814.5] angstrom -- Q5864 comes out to 1.05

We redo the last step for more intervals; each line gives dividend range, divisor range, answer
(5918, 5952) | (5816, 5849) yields 1.04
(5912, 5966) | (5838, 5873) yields 1.01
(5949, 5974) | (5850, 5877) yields 1.03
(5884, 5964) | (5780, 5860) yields 1.02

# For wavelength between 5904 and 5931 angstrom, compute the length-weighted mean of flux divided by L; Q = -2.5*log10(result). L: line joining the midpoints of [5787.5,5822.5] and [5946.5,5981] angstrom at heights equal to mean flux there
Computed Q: 0.08 mag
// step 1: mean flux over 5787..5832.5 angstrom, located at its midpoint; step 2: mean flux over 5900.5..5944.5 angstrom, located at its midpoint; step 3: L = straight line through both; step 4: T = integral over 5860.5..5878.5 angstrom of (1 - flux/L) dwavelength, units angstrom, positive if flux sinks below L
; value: -1.3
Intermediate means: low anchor 2.68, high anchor 2.59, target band 2.82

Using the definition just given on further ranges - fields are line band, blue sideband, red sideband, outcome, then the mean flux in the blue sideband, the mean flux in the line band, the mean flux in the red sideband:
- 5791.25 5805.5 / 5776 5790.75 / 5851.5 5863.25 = -0.3 angstrom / 2.48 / 2.55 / 2.56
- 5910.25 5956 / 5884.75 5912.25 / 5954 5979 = 1.0 angstrom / 2.55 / 2.6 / 2.76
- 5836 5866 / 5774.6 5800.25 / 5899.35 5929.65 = -0.8 angstrom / 2.49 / 2.59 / 2.54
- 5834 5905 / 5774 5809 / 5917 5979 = 0.2 angstrom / 2.55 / 2.61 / 2.68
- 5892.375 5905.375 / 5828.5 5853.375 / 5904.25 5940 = 0.4 angstrom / 2.58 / 2.49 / 2.56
